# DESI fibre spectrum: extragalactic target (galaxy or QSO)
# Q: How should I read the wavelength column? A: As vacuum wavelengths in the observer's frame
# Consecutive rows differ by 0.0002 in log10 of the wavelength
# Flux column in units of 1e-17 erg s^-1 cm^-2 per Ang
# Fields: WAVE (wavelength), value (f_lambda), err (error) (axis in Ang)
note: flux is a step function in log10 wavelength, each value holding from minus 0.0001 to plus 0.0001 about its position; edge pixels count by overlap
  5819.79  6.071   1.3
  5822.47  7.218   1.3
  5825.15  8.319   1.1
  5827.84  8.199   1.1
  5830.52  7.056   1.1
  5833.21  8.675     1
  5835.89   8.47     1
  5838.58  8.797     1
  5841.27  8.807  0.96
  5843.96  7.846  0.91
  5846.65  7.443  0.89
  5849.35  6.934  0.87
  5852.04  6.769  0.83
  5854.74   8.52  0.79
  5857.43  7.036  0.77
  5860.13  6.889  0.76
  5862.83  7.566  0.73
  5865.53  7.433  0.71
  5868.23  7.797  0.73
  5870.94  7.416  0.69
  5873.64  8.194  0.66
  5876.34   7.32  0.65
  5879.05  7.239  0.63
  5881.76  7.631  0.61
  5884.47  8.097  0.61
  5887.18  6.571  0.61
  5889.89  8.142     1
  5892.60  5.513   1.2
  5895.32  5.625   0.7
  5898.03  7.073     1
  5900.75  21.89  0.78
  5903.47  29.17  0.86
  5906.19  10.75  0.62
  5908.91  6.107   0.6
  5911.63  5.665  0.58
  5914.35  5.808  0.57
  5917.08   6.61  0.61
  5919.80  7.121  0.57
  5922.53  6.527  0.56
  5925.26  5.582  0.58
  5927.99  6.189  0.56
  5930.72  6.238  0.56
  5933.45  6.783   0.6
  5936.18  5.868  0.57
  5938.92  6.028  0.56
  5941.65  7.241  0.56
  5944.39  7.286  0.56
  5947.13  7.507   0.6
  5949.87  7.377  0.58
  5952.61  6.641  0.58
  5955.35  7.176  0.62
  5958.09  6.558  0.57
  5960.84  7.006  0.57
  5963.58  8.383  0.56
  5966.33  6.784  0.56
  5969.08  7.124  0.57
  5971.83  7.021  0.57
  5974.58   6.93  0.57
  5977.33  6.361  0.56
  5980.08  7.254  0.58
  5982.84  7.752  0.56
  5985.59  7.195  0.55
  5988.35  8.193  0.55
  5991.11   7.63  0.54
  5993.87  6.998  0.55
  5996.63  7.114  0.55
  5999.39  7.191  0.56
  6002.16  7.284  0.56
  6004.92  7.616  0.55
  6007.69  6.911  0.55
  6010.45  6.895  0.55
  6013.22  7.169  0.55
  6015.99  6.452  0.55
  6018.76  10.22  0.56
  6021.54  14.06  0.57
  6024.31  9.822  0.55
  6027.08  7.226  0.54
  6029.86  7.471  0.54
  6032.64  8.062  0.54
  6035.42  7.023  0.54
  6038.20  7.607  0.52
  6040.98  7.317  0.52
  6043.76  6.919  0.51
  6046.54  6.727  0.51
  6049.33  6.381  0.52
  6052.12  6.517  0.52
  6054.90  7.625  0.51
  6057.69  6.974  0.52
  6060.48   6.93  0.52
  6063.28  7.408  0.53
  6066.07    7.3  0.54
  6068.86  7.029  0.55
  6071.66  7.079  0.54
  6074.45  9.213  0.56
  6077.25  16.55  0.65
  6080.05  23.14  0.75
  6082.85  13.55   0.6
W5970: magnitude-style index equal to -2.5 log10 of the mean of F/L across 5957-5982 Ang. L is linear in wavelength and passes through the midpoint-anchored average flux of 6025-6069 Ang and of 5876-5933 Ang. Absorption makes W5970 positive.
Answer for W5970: 0.13 mag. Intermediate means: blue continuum 8.6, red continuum 7.2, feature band 7.07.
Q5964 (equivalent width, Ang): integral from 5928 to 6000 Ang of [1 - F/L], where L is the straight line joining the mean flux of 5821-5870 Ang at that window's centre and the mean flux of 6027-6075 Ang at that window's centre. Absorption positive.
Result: 3.9 Ang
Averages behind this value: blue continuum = 7.76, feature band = 7.05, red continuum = 7.23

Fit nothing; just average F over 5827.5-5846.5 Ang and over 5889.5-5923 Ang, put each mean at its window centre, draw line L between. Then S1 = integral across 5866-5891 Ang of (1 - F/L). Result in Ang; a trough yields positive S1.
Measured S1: 4.3 Ang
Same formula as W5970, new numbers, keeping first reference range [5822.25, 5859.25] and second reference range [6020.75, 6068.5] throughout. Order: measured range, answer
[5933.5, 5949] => 0.14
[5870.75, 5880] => 0.04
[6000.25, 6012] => 0.07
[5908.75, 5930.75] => 0.24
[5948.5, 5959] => 0.12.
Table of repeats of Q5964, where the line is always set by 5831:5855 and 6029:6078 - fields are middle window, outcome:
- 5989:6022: -0.2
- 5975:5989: 0.9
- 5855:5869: 0.9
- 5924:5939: 3.3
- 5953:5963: 1.0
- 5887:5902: -2.6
